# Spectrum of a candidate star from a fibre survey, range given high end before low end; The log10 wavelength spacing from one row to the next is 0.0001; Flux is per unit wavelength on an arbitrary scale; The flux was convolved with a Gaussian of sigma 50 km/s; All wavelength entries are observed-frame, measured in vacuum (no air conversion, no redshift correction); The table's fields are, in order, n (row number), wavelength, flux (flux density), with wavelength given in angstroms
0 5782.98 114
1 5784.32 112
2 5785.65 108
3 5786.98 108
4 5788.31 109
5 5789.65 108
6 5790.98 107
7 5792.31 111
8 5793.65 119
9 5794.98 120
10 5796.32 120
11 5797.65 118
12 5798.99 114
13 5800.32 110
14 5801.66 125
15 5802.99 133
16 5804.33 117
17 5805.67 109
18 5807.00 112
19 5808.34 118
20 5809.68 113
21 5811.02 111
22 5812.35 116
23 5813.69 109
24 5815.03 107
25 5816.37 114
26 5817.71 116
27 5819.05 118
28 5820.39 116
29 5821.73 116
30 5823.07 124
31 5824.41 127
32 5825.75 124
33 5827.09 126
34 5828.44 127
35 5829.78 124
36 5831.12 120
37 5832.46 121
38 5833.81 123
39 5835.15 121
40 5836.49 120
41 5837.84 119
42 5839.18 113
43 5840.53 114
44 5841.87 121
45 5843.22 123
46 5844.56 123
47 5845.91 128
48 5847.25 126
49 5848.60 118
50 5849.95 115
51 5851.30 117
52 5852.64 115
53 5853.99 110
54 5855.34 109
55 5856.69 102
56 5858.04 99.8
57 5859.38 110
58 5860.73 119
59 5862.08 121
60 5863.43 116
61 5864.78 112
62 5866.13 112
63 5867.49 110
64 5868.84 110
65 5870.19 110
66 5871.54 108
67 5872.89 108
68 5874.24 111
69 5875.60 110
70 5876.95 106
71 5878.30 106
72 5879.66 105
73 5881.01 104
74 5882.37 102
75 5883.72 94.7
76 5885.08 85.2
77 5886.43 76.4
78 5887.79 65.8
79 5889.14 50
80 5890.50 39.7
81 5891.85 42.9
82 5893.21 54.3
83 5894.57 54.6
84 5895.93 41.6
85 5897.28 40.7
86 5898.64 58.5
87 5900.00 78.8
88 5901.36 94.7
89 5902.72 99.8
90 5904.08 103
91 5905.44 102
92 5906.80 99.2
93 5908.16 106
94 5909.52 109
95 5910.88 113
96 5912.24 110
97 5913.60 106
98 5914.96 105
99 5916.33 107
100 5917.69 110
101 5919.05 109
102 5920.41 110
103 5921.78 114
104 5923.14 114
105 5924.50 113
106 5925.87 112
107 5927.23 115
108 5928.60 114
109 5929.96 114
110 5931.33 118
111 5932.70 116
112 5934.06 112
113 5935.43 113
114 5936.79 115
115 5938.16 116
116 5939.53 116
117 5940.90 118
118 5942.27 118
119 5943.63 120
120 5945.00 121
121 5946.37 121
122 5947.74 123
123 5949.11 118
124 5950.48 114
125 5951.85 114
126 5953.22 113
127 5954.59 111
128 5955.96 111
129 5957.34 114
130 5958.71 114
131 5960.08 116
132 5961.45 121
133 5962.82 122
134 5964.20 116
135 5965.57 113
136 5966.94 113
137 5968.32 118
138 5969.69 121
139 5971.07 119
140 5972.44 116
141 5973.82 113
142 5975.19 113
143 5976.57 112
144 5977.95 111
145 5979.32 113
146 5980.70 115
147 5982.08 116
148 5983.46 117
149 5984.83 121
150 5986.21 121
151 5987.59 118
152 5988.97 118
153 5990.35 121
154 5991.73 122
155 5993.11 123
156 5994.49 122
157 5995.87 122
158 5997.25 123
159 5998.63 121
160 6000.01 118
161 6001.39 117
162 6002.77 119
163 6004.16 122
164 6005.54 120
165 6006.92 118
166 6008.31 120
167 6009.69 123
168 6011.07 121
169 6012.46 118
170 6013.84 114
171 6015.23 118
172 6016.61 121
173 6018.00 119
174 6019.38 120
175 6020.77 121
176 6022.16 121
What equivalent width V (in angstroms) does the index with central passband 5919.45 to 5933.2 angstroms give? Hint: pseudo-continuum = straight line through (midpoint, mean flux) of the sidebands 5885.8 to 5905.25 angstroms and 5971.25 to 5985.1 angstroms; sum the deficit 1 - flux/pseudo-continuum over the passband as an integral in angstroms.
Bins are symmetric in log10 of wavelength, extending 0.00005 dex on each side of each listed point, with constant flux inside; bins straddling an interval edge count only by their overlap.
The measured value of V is -5.0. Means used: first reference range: 65.3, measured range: 114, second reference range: 115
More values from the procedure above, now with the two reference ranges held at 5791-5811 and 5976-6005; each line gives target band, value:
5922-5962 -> 0.8 angstroms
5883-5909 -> 9.8 angstroms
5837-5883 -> 1.7 angstroms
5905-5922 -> 1.5 angstroms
